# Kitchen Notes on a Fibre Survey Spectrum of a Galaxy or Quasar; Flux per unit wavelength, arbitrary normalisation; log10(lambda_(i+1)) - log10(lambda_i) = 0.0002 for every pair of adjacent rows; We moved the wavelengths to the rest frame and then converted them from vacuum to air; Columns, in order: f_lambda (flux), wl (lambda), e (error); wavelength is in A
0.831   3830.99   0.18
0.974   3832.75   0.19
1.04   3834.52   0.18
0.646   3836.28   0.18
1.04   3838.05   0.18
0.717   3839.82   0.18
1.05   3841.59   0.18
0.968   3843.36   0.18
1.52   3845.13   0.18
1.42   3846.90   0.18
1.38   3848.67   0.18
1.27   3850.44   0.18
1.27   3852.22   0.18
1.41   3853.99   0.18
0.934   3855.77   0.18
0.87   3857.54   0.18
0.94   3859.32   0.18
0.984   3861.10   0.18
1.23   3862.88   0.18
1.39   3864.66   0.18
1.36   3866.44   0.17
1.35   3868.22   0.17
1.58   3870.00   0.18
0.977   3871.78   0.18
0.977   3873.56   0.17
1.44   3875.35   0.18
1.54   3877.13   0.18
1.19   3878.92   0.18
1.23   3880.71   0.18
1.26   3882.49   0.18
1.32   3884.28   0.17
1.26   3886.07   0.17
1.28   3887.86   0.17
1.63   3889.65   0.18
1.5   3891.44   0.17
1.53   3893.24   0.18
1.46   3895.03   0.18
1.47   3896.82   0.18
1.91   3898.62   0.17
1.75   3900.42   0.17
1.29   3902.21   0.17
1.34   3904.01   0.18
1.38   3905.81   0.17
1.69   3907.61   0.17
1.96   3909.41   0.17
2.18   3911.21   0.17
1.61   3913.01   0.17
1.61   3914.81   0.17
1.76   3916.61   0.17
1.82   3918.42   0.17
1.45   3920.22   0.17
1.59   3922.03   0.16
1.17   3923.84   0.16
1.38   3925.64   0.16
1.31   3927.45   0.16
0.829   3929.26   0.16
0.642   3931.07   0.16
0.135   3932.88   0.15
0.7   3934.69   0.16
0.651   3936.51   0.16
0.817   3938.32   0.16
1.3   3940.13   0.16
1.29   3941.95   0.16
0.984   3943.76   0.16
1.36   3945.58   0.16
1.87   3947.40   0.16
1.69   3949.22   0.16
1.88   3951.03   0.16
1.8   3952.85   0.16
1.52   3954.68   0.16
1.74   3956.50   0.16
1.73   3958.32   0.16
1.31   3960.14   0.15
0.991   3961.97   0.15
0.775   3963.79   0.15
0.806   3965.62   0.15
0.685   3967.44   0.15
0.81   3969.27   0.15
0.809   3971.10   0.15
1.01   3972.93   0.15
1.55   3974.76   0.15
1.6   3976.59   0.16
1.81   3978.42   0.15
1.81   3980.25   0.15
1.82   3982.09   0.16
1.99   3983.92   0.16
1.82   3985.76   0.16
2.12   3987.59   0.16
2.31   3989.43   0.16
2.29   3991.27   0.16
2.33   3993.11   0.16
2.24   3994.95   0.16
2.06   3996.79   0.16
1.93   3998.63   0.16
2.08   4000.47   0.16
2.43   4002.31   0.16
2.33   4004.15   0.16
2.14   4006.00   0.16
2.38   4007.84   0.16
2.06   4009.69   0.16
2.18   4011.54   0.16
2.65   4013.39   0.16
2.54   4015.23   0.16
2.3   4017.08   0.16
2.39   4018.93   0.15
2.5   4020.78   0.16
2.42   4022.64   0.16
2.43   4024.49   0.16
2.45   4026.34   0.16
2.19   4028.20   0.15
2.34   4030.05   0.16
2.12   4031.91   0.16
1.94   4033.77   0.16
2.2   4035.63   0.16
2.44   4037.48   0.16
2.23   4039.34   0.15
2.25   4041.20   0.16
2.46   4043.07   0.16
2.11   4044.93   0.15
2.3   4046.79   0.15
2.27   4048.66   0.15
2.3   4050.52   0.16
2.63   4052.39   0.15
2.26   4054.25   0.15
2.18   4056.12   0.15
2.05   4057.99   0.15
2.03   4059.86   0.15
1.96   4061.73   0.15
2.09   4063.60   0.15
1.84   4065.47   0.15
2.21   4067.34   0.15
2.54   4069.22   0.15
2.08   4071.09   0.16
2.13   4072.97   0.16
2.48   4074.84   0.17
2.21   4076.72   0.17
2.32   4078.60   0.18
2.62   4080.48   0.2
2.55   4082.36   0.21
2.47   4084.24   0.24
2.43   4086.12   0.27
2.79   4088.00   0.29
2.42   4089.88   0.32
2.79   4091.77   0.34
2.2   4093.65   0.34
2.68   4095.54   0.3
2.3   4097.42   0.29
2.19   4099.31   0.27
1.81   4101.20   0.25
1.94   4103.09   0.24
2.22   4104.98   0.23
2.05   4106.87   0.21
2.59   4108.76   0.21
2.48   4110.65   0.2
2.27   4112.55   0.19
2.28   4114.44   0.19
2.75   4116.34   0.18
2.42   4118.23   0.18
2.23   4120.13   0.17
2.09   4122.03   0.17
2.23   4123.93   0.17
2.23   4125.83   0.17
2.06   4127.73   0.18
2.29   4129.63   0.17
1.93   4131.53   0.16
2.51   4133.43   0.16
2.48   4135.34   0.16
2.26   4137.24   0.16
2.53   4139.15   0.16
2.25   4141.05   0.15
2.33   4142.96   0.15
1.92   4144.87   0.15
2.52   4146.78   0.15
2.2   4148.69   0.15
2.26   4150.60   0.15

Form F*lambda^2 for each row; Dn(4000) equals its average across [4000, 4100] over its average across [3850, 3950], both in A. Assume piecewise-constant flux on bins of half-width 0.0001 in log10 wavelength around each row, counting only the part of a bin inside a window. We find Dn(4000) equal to 1.89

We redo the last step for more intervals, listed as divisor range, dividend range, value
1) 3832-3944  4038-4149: 2.00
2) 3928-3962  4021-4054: 1.96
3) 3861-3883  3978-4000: 1.70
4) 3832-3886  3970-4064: 1.97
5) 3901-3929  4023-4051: 1.55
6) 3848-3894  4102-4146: 2.03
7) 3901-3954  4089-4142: 1.85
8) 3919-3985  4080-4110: 2.00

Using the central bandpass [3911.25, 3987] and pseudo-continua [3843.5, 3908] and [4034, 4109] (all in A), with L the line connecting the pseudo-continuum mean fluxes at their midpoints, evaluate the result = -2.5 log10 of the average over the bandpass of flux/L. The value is 0.25 mag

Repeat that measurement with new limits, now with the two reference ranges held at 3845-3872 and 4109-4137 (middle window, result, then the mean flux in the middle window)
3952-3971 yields 0.35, 1.2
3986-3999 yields -0.22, 2.17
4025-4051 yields -0.15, 2.26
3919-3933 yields 0.31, 1.13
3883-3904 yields -0.07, 1.48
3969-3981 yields 0.25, 1.37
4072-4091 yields -0.14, 2.44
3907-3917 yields -0.23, 1.81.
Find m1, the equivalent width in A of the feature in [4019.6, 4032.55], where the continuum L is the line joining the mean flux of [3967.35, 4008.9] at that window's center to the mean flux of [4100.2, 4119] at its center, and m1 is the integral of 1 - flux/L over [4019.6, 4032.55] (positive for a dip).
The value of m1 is -2.3 A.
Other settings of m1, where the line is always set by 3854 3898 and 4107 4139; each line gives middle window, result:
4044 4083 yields -3.3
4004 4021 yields -4.4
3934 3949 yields 3.9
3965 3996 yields 1.6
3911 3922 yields -1.8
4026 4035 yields -1.2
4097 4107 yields 0.7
